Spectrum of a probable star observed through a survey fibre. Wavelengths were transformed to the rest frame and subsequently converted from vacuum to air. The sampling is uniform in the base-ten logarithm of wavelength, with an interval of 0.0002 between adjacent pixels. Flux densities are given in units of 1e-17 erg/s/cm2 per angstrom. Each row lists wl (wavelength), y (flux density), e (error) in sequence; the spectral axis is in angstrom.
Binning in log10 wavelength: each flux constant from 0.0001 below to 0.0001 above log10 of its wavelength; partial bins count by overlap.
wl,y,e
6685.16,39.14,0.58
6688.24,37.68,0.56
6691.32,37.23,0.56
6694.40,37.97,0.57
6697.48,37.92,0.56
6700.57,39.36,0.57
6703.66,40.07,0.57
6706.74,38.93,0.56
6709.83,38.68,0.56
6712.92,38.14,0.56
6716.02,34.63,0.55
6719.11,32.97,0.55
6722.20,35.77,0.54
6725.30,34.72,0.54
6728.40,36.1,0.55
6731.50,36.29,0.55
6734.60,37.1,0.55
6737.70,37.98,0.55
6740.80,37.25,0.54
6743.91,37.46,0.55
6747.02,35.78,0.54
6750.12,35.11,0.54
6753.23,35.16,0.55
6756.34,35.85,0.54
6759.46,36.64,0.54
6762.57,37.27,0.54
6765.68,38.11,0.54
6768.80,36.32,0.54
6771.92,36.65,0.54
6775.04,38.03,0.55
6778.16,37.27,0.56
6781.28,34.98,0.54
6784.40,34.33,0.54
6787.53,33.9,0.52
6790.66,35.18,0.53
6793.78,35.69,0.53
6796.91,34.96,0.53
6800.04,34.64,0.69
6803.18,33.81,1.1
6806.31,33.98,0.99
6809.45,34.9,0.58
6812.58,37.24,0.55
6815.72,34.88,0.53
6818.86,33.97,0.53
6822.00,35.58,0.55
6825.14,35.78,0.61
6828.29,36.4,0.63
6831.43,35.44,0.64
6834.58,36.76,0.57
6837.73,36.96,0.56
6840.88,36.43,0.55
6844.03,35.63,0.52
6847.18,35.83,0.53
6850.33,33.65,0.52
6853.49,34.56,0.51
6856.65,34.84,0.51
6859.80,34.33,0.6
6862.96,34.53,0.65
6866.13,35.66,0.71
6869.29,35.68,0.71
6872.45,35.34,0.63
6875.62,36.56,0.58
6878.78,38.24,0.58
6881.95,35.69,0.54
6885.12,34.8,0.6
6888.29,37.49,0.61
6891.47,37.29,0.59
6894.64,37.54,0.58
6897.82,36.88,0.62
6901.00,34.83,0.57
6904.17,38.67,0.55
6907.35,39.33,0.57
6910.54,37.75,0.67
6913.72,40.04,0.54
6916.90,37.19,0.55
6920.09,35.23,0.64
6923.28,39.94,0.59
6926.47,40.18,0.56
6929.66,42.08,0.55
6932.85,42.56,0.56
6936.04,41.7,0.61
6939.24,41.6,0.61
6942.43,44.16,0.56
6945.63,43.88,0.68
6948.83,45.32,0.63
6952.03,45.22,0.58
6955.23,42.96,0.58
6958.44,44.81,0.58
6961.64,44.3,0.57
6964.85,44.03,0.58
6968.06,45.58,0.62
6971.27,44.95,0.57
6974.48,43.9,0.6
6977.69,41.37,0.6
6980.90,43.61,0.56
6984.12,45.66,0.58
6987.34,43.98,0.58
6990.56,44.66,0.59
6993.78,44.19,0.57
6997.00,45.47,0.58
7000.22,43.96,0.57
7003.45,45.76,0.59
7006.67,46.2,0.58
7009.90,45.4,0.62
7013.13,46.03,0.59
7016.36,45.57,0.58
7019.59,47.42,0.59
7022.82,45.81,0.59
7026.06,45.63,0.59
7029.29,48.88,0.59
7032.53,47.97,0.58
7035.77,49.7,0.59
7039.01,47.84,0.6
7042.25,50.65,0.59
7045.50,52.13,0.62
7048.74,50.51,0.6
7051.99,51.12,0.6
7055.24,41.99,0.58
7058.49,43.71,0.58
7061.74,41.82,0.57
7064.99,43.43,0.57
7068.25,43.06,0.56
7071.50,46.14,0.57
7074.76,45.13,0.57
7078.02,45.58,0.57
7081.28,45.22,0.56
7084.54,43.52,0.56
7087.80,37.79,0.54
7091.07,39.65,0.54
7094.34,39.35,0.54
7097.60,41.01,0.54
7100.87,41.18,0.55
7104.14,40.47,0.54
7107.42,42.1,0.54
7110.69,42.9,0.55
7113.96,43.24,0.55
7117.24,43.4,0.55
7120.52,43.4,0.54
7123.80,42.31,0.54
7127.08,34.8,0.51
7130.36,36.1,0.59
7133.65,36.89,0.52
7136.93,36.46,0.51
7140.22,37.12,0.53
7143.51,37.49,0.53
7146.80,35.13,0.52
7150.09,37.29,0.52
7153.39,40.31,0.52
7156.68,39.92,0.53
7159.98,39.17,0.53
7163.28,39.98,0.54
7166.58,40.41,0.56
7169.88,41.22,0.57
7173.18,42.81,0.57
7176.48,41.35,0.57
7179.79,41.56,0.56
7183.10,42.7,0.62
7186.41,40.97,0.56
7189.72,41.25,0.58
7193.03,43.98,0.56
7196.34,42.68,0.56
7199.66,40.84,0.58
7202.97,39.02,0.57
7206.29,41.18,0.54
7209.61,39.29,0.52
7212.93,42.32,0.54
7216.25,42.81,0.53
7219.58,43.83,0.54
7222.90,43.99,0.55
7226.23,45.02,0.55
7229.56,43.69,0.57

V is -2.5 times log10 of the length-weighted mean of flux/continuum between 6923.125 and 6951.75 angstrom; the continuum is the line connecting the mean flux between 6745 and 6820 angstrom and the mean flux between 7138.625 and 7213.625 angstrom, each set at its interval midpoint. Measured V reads -0.140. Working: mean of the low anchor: 35.6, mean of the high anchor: 40.3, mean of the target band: 42.6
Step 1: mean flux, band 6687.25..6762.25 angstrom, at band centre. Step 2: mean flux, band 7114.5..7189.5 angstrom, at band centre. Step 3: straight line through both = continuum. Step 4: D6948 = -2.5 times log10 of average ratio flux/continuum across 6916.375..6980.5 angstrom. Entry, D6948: -0.116 mag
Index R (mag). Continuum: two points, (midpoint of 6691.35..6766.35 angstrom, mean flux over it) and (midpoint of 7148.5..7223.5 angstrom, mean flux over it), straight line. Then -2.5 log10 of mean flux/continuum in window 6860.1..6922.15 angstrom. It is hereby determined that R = 0.05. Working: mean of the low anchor 36.9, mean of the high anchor 41.2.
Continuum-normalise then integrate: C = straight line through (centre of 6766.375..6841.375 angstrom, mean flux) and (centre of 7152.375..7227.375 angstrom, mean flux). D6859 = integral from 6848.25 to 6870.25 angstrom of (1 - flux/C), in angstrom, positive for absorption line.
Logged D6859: 1.0 angstrom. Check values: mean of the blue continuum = 35.6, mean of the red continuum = 41.6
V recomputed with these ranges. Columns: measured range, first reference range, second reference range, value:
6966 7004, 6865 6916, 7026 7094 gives -0.06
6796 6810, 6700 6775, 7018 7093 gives 0.13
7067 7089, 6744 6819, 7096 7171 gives -0.13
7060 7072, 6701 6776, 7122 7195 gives -0.12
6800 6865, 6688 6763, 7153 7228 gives 0.08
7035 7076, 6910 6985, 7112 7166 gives -0.15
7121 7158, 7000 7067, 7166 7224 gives 0.15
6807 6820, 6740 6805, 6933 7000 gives 0.07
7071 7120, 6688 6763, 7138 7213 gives -0.07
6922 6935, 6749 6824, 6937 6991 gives 0.03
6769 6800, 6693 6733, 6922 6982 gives 0.09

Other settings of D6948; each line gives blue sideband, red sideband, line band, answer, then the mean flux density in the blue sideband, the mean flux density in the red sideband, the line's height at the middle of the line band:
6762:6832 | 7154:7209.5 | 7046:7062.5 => -0.182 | 35.6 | 41.1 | 39.3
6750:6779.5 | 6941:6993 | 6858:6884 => 0.141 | 36.7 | 44.3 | 40.7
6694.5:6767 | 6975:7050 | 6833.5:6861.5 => 0.154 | 36.9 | 46.4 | 40.8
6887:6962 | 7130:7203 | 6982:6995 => -0.110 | 40.4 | 39.9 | 40.3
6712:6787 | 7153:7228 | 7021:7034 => -0.187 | 36.2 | 41.6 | 39.6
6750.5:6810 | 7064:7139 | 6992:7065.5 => -0.164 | 35.7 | 41.4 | 40.1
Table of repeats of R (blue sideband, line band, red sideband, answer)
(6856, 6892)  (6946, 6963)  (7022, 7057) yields -0.06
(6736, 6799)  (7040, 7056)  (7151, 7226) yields -0.24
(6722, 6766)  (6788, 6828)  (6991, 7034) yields 0.11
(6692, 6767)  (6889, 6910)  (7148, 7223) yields 0.03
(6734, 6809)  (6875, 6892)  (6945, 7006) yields 0.11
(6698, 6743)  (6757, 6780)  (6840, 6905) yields -0.01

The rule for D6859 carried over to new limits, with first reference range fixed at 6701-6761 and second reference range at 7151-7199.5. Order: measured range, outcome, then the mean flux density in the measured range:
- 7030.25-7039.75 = -2.1 angstrom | 48.6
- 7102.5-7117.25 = -0.6 angstrom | 42.3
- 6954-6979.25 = -3.2 angstrom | 44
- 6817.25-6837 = 1.0 angstrom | 35.7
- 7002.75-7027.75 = -4.1 angstrom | 46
